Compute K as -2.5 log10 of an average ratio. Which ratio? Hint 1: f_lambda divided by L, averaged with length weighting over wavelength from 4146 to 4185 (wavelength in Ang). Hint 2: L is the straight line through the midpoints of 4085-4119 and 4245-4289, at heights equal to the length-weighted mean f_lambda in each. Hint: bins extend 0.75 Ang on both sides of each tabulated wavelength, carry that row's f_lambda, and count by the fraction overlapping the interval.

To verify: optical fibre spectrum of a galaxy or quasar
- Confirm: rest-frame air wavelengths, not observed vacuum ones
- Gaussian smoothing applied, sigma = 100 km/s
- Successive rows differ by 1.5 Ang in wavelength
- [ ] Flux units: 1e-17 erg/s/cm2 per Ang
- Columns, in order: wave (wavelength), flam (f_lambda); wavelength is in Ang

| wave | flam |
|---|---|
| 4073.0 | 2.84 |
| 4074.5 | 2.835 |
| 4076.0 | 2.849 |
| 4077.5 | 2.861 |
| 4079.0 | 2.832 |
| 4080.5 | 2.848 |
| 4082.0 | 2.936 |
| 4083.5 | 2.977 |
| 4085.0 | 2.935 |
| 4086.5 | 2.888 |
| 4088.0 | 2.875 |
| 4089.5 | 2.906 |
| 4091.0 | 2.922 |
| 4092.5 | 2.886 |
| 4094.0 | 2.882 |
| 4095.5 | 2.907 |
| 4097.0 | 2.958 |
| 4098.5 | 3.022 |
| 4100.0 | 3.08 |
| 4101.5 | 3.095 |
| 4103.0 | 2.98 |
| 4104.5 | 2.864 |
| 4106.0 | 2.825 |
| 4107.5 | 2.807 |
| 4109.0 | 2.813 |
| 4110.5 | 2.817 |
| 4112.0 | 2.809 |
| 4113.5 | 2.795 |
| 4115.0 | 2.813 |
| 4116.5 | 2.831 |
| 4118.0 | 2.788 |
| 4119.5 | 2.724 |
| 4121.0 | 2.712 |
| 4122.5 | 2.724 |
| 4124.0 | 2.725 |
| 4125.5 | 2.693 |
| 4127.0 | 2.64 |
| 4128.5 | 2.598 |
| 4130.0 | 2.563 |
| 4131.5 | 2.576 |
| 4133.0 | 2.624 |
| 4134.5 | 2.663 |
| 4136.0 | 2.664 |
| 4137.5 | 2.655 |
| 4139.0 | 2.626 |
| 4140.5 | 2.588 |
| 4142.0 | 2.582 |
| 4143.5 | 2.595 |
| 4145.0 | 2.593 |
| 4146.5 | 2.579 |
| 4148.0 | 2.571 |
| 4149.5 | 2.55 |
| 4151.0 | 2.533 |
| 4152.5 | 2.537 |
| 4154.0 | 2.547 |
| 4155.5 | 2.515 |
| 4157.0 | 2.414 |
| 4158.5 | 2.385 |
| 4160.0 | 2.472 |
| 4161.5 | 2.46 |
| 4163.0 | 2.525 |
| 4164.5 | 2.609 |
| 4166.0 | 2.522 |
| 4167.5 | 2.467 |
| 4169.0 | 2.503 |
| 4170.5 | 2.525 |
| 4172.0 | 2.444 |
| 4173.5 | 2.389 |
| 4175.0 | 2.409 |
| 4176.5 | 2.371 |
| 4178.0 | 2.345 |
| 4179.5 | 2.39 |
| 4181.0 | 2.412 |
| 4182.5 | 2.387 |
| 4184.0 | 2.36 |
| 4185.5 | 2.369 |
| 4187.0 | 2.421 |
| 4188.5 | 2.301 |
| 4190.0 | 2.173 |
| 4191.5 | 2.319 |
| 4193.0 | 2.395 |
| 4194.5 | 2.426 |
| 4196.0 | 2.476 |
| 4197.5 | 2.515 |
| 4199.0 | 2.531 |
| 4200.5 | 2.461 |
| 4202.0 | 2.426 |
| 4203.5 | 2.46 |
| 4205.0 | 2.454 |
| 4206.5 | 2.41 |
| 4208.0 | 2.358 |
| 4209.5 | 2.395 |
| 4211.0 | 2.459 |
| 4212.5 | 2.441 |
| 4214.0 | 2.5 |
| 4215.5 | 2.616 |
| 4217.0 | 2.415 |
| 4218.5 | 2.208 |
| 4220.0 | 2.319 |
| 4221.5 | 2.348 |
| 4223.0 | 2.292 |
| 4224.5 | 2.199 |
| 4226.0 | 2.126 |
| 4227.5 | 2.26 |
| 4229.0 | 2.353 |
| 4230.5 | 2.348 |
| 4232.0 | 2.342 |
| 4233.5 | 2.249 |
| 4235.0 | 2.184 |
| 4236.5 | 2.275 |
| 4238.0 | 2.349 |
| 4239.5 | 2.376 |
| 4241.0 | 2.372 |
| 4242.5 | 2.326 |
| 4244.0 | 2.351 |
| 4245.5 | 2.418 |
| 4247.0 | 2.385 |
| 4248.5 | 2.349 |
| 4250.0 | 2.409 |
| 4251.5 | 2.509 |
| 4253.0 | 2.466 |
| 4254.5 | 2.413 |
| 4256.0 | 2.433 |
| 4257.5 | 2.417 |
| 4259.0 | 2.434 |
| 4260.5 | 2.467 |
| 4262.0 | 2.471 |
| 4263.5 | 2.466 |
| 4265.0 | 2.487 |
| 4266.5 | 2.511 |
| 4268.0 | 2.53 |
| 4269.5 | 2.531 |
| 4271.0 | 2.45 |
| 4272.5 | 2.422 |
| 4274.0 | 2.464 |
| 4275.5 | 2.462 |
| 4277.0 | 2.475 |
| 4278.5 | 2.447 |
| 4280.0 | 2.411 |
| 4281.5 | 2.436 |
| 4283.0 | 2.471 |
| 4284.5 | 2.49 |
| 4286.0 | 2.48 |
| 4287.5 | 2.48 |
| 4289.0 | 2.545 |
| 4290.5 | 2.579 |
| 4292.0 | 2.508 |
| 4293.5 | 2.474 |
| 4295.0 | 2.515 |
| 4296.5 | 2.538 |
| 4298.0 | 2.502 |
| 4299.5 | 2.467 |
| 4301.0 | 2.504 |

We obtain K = 0.11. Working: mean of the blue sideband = 2.89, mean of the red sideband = 2.46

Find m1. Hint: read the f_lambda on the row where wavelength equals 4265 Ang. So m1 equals 2.487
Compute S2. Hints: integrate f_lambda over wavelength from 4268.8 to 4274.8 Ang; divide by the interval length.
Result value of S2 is 2.47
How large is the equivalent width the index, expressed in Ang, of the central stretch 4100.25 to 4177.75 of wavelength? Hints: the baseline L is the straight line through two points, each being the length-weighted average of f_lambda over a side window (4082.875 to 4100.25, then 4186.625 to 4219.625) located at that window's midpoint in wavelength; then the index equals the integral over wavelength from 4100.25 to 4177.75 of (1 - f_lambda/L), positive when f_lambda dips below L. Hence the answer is 2.4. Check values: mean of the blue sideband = 2.93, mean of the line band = 2.63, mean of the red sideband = 2.42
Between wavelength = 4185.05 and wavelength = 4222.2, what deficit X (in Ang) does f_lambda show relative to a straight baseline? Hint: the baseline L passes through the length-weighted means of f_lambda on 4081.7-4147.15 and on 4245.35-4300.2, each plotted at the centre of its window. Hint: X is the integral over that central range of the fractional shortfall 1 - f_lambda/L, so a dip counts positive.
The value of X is 2.8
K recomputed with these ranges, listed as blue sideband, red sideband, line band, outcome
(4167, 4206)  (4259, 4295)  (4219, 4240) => 0.07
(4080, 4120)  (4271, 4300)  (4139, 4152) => 0.09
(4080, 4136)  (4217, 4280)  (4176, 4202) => 0.08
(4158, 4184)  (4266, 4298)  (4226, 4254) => 0.06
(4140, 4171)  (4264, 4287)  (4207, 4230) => 0.06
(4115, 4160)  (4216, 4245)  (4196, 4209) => -0.02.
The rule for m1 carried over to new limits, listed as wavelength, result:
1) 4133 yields 2.624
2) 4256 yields 2.433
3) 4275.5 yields 2.462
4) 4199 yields 2.531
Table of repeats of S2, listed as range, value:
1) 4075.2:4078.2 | 2.85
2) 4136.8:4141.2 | 2.62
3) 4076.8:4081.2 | 2.85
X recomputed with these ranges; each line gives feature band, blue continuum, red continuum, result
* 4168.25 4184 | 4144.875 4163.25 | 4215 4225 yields 0.2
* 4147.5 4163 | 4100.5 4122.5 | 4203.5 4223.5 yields 0.9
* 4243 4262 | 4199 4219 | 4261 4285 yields 0.3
